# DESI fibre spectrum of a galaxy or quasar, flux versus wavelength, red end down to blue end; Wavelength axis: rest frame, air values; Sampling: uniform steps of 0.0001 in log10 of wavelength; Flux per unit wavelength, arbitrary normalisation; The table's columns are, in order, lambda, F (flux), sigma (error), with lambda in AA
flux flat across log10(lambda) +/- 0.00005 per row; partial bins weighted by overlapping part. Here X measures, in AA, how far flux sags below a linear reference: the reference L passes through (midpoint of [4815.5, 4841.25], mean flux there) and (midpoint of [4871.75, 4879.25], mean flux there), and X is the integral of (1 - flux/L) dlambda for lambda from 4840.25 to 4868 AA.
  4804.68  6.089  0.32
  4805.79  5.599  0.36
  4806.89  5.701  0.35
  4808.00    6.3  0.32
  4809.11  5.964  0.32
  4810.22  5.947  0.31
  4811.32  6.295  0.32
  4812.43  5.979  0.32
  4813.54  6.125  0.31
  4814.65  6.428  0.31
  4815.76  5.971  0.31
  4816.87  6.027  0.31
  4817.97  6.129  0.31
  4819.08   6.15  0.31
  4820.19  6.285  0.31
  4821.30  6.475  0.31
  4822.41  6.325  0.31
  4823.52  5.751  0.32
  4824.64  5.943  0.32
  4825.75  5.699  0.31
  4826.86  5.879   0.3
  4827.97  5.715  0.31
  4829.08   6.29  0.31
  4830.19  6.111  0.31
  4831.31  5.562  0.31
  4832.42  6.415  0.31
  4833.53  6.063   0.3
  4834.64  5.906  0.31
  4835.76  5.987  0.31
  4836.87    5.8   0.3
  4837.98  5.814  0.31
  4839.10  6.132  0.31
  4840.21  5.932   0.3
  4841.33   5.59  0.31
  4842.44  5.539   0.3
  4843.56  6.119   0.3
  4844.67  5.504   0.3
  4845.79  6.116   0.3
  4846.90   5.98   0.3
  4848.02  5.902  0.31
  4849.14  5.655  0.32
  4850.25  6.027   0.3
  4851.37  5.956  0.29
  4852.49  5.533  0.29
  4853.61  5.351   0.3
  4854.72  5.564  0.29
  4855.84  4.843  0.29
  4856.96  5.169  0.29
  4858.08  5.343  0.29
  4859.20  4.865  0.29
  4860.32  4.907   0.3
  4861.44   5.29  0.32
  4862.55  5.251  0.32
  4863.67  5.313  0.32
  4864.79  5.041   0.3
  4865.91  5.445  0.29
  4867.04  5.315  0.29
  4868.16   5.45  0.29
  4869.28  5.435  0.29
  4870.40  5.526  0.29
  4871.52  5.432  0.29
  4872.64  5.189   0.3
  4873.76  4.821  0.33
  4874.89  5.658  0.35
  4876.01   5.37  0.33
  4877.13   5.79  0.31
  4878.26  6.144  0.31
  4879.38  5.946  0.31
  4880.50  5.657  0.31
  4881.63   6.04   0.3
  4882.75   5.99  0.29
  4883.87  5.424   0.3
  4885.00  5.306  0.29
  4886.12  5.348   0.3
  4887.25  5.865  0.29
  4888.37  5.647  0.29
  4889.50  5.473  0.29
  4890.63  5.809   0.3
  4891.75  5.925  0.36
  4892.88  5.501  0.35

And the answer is 1.21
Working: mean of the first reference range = 6.01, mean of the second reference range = 5.52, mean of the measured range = 5.49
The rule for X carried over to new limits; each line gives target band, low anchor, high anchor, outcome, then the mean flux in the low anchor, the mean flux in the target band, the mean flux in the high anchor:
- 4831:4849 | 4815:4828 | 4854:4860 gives -1.0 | 6.05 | 5.9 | 5.15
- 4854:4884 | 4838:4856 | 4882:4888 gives 1.3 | 5.75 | 5.42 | 5.61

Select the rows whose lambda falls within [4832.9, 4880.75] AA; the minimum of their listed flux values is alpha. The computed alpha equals 4.821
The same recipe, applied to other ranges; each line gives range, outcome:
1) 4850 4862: 4.843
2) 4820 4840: 5.562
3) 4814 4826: 5.699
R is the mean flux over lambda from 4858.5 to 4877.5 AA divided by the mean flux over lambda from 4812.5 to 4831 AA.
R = 0.9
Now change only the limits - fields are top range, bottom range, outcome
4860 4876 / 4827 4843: 0.90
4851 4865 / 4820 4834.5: 0.87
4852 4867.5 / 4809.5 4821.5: 0.85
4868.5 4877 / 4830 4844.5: 0.91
